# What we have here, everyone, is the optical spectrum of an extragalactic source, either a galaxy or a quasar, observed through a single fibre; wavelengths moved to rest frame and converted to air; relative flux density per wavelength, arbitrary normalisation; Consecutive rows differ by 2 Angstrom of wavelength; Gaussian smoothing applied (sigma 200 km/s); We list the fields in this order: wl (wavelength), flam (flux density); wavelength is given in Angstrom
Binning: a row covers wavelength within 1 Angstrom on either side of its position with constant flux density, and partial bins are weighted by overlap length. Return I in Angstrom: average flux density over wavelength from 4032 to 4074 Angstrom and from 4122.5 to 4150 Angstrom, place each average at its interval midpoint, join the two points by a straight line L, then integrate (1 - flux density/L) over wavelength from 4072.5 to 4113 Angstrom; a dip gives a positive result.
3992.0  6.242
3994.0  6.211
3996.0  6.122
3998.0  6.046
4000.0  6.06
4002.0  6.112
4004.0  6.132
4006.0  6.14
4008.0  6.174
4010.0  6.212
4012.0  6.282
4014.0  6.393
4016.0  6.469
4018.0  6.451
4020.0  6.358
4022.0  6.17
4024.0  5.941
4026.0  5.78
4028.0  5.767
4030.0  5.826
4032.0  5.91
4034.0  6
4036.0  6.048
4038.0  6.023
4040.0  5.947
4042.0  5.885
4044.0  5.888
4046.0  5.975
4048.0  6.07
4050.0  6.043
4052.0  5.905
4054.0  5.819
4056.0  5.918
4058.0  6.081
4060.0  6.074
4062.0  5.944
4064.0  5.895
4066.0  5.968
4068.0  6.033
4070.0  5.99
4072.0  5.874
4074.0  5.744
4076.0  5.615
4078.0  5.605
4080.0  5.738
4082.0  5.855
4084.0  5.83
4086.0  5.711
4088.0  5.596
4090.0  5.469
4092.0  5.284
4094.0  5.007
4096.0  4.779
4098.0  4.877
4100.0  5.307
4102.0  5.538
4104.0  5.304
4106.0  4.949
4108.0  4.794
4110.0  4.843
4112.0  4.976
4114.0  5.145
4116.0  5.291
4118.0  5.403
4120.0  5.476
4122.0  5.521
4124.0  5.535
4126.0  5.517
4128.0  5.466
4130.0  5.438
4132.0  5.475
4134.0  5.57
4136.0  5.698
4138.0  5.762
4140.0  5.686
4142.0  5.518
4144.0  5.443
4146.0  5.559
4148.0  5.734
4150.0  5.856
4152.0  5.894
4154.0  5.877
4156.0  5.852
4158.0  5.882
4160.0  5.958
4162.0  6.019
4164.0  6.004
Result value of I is 3.0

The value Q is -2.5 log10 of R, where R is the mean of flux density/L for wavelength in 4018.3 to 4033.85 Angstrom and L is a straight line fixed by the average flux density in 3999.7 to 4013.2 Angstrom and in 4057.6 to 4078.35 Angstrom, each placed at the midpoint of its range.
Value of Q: 0.017 mag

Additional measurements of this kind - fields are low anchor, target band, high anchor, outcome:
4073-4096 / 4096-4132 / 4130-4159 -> 0.074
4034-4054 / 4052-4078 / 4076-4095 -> -0.025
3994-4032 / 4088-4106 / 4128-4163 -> 0.130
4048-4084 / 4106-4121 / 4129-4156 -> 0.126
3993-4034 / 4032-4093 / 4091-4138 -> -0.028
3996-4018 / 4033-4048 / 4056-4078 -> 0.012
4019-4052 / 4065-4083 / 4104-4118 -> -0.062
